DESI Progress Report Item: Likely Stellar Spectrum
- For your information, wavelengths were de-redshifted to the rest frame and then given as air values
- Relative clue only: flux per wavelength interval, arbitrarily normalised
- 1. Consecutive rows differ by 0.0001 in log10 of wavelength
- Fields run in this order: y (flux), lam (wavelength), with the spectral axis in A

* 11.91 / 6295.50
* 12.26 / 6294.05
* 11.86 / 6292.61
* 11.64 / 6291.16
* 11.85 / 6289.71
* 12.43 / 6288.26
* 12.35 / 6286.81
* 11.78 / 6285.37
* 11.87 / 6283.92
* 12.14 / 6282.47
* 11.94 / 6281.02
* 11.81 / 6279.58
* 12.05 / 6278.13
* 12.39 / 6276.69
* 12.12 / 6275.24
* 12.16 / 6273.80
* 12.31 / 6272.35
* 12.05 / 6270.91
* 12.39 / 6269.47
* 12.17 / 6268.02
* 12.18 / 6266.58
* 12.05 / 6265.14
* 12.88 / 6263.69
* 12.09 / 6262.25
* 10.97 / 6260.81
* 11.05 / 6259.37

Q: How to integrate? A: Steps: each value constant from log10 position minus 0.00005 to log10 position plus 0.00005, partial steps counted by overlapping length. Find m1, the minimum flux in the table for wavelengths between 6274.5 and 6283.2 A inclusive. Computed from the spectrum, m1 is 11.81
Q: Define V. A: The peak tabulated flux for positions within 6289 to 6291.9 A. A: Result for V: 11.85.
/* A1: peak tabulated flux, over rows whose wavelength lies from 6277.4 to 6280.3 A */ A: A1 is 12.05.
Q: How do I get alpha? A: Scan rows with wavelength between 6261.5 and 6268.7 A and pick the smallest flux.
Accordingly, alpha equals 12.05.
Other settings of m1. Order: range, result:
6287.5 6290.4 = 11.85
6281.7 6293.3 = 11.64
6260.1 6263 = 10.97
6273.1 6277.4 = 12.12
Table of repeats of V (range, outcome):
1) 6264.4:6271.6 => 12.39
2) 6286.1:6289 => 12.43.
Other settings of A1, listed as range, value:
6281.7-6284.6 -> 12.14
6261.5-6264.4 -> 12.88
